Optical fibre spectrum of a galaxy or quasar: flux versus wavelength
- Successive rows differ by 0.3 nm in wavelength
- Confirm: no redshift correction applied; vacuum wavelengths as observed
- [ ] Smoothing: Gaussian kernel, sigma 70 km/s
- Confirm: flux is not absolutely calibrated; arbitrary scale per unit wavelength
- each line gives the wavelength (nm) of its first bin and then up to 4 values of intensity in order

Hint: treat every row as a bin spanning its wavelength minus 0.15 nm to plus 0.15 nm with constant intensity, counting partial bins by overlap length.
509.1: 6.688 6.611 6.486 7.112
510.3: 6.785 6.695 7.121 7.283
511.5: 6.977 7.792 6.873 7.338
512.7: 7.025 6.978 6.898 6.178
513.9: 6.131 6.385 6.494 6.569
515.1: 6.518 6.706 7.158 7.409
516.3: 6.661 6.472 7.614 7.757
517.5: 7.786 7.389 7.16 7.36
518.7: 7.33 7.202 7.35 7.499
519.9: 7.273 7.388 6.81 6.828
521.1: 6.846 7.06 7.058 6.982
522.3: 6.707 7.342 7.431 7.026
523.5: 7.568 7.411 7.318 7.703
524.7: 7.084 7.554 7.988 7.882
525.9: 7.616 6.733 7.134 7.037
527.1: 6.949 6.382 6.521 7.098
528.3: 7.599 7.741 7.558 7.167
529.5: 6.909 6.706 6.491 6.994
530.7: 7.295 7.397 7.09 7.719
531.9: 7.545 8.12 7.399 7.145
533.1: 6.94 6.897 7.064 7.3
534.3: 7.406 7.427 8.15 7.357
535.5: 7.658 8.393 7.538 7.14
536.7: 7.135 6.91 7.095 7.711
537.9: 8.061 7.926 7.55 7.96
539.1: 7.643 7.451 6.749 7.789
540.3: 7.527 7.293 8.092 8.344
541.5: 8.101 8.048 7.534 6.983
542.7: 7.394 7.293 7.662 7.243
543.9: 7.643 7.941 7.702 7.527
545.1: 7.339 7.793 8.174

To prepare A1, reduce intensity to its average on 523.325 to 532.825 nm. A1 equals 7.28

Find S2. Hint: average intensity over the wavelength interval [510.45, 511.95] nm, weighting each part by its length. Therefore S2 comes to 7.17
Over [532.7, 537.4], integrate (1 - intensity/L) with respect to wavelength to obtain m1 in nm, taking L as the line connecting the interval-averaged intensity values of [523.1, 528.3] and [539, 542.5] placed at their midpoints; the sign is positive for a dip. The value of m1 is 0.087 nm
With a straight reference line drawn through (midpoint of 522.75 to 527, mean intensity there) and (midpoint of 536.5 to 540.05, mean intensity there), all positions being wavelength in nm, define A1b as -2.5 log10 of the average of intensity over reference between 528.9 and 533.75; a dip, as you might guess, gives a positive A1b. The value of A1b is 0.04 mag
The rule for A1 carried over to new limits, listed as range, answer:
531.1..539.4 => 7.49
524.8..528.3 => 7.19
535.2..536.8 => 7.57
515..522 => 7.16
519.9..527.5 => 7.2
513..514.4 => 6.46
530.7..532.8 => 7.5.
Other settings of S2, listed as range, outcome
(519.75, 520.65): 7.16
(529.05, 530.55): 6.85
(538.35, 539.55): 7.65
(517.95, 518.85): 7.28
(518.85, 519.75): 7.35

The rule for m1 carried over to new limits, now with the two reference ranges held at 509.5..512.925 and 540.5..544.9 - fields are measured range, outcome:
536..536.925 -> 0.04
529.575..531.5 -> 0.11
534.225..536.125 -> -0.05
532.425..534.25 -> 0.08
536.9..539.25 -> -0.02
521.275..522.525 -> 0.05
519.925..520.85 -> 0.02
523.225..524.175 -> -0.01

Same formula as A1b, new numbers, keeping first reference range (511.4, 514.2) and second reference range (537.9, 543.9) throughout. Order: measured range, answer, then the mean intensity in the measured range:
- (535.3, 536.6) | -0.02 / 7.65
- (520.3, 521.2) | 0.04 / 6.86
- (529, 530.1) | 0.07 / 6.9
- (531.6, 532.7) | -0.04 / 7.67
